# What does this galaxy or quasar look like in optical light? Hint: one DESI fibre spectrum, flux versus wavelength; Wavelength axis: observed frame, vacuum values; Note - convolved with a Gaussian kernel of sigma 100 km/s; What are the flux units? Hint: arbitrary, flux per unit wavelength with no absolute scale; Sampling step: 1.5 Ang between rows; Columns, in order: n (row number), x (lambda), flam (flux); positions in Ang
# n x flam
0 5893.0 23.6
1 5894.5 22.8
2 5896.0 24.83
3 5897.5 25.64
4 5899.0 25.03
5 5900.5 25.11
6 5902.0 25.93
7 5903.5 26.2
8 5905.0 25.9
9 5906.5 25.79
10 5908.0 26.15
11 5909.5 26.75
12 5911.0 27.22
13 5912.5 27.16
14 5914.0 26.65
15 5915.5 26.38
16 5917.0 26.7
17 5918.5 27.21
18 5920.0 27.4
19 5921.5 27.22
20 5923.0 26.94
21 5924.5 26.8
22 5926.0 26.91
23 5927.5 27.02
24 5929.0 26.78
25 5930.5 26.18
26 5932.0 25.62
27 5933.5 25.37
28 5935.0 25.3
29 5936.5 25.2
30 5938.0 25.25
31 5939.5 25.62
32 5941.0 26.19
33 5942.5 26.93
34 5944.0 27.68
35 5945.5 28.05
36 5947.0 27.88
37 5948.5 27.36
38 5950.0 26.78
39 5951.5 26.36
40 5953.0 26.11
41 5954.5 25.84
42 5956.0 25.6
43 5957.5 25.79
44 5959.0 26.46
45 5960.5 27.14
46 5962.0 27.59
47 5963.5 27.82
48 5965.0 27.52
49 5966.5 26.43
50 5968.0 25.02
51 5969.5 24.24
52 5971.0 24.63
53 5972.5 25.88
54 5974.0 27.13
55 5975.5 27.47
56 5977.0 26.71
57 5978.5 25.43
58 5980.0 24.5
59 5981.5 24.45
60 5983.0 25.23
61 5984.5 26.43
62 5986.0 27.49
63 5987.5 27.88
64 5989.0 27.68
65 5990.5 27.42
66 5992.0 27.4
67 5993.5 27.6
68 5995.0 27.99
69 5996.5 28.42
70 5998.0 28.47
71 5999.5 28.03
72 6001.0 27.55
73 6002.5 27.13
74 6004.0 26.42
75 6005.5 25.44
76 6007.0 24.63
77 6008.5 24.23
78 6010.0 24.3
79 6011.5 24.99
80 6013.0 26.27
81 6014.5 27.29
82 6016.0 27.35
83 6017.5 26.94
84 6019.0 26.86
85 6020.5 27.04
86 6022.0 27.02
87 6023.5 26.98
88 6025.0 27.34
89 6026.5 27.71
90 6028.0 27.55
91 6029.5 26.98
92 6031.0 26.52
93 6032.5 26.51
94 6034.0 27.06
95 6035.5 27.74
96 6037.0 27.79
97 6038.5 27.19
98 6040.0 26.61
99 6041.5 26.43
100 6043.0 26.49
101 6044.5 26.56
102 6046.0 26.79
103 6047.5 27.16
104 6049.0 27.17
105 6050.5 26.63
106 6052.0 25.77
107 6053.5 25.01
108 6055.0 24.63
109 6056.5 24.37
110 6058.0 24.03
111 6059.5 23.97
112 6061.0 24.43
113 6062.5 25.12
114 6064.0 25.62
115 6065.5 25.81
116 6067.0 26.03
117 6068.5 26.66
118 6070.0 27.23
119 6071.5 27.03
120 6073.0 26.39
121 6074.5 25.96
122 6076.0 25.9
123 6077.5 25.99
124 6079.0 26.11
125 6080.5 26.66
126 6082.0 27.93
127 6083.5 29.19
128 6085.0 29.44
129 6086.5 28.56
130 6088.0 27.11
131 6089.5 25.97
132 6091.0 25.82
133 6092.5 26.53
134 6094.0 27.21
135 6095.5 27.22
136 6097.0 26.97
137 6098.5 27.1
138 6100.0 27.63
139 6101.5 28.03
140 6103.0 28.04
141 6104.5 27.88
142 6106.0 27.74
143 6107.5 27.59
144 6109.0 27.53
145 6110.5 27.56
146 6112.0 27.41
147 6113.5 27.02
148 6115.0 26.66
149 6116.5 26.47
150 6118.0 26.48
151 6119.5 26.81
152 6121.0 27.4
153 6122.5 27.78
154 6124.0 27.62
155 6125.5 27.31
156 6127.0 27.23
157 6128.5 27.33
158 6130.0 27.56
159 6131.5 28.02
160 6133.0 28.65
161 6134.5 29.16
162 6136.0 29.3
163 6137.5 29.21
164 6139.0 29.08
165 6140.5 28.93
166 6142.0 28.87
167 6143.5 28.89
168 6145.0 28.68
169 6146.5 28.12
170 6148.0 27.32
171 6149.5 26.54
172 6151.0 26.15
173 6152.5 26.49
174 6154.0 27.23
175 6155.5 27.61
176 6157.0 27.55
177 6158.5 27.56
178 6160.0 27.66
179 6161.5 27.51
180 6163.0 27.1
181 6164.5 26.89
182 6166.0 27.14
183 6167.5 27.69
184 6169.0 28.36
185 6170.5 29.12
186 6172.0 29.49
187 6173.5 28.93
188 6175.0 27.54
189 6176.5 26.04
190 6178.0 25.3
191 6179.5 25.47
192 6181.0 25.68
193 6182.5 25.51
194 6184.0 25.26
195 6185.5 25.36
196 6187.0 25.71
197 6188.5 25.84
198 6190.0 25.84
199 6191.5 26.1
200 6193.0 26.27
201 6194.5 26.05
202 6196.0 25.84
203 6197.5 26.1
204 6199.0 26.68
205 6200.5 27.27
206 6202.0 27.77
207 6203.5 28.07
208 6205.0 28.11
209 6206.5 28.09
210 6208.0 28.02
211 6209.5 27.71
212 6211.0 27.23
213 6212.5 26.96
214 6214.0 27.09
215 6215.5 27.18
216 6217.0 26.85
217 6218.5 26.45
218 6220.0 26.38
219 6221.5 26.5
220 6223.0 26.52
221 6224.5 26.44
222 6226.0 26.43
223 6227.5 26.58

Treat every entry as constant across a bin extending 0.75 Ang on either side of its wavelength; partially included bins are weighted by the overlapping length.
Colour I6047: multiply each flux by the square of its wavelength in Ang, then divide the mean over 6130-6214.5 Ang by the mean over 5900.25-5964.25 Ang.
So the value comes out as 1.1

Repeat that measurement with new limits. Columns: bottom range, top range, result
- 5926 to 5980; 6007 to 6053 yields 1.04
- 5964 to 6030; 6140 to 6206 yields 1.08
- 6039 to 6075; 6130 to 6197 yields 1.09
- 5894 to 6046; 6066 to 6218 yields 1.09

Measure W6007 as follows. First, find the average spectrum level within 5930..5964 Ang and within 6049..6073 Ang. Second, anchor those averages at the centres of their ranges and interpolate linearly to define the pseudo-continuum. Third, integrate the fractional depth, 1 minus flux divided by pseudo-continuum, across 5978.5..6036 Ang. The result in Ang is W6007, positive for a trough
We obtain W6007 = -1.7 Ang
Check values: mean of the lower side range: 26.4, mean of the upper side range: 25.6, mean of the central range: 26.7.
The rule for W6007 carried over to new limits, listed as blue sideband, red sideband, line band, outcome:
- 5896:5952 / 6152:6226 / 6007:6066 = 0.88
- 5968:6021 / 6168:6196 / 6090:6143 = -2.24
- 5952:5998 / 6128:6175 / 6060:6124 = 1.31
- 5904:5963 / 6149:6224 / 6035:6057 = 0.23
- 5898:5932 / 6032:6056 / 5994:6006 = -0.42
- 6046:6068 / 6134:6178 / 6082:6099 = -0.72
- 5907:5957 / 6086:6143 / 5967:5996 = 0.51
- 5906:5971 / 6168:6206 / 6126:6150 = -1.47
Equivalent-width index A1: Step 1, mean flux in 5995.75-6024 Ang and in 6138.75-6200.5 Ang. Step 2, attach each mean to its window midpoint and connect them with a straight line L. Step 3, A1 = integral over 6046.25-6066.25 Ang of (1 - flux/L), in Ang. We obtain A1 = 1.0 Ang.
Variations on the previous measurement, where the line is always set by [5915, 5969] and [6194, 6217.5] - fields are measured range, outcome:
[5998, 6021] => 0.31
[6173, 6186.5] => 0.54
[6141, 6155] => -0.28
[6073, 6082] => 0.20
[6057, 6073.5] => 0.75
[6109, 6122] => -0.02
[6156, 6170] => -0.22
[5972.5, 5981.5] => 0.19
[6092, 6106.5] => -0.27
